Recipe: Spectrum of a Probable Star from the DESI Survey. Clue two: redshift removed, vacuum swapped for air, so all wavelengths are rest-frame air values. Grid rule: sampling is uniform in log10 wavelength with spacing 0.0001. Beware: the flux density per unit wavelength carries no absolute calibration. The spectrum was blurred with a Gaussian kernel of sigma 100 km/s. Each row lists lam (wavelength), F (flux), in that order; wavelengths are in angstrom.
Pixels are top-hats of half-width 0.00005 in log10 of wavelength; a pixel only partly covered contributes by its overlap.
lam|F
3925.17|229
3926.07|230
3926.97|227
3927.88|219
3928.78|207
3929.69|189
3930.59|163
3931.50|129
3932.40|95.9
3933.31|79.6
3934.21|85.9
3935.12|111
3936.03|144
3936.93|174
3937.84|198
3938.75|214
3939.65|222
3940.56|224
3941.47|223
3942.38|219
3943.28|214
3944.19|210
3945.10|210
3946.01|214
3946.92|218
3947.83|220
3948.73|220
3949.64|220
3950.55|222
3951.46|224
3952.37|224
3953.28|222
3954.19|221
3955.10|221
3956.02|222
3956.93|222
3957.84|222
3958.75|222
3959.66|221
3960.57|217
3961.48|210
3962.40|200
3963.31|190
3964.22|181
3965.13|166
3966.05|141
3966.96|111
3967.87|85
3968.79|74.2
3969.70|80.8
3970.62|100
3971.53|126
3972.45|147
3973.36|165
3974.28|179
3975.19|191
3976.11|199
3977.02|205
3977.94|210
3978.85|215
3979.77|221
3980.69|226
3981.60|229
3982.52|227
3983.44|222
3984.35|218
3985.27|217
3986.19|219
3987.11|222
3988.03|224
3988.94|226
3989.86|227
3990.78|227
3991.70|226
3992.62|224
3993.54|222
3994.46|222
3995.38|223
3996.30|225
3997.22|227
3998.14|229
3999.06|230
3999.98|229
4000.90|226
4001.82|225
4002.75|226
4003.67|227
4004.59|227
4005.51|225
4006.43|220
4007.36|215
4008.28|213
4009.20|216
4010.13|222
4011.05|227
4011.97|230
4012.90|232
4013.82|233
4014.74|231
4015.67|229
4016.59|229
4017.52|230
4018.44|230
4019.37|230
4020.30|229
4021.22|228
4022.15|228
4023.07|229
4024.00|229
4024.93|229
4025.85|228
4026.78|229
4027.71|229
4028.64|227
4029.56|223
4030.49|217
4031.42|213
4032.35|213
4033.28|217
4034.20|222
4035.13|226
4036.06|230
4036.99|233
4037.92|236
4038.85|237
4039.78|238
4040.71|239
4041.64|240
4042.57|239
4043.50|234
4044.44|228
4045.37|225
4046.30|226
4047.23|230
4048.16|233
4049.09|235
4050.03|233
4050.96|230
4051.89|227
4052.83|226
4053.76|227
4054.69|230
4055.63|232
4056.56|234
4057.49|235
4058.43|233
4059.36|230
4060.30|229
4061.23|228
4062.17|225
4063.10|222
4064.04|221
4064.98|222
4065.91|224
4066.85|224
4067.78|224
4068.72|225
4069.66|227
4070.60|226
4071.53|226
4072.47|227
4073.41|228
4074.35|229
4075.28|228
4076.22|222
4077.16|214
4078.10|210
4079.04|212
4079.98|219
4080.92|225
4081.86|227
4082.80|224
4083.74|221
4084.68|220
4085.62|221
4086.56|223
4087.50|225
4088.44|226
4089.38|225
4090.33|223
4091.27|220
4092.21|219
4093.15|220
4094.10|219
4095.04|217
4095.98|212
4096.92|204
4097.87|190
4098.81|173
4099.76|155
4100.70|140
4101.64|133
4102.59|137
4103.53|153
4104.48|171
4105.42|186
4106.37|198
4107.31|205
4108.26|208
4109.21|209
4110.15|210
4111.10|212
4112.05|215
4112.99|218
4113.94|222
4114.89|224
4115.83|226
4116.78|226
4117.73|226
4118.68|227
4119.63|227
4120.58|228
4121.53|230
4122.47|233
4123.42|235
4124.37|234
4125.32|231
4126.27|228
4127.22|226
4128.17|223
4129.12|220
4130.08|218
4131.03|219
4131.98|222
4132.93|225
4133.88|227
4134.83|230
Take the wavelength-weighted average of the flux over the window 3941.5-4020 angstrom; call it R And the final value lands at 208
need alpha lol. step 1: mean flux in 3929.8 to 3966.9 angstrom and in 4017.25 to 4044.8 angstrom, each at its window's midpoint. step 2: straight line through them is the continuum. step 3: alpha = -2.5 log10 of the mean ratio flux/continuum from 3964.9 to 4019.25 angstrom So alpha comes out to 0.04 mag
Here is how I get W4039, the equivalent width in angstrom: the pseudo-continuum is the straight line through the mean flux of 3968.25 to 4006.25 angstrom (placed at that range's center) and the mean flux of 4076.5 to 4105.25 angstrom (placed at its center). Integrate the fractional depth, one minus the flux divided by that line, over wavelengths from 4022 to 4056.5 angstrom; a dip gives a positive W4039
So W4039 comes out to -4.3 angstrom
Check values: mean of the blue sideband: 205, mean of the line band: 229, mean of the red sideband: 203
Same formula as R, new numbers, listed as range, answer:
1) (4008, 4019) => 227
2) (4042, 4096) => 225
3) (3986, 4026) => 226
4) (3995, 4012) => 224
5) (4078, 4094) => 221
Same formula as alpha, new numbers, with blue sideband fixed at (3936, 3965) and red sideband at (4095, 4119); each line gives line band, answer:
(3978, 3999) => -0.08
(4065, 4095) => -0.12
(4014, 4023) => -0.12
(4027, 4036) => -0.09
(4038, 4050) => -0.16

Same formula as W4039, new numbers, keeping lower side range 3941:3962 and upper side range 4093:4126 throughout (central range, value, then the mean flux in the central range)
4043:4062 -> -1.9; 230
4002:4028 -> -1.7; 227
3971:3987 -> 1.1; 201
